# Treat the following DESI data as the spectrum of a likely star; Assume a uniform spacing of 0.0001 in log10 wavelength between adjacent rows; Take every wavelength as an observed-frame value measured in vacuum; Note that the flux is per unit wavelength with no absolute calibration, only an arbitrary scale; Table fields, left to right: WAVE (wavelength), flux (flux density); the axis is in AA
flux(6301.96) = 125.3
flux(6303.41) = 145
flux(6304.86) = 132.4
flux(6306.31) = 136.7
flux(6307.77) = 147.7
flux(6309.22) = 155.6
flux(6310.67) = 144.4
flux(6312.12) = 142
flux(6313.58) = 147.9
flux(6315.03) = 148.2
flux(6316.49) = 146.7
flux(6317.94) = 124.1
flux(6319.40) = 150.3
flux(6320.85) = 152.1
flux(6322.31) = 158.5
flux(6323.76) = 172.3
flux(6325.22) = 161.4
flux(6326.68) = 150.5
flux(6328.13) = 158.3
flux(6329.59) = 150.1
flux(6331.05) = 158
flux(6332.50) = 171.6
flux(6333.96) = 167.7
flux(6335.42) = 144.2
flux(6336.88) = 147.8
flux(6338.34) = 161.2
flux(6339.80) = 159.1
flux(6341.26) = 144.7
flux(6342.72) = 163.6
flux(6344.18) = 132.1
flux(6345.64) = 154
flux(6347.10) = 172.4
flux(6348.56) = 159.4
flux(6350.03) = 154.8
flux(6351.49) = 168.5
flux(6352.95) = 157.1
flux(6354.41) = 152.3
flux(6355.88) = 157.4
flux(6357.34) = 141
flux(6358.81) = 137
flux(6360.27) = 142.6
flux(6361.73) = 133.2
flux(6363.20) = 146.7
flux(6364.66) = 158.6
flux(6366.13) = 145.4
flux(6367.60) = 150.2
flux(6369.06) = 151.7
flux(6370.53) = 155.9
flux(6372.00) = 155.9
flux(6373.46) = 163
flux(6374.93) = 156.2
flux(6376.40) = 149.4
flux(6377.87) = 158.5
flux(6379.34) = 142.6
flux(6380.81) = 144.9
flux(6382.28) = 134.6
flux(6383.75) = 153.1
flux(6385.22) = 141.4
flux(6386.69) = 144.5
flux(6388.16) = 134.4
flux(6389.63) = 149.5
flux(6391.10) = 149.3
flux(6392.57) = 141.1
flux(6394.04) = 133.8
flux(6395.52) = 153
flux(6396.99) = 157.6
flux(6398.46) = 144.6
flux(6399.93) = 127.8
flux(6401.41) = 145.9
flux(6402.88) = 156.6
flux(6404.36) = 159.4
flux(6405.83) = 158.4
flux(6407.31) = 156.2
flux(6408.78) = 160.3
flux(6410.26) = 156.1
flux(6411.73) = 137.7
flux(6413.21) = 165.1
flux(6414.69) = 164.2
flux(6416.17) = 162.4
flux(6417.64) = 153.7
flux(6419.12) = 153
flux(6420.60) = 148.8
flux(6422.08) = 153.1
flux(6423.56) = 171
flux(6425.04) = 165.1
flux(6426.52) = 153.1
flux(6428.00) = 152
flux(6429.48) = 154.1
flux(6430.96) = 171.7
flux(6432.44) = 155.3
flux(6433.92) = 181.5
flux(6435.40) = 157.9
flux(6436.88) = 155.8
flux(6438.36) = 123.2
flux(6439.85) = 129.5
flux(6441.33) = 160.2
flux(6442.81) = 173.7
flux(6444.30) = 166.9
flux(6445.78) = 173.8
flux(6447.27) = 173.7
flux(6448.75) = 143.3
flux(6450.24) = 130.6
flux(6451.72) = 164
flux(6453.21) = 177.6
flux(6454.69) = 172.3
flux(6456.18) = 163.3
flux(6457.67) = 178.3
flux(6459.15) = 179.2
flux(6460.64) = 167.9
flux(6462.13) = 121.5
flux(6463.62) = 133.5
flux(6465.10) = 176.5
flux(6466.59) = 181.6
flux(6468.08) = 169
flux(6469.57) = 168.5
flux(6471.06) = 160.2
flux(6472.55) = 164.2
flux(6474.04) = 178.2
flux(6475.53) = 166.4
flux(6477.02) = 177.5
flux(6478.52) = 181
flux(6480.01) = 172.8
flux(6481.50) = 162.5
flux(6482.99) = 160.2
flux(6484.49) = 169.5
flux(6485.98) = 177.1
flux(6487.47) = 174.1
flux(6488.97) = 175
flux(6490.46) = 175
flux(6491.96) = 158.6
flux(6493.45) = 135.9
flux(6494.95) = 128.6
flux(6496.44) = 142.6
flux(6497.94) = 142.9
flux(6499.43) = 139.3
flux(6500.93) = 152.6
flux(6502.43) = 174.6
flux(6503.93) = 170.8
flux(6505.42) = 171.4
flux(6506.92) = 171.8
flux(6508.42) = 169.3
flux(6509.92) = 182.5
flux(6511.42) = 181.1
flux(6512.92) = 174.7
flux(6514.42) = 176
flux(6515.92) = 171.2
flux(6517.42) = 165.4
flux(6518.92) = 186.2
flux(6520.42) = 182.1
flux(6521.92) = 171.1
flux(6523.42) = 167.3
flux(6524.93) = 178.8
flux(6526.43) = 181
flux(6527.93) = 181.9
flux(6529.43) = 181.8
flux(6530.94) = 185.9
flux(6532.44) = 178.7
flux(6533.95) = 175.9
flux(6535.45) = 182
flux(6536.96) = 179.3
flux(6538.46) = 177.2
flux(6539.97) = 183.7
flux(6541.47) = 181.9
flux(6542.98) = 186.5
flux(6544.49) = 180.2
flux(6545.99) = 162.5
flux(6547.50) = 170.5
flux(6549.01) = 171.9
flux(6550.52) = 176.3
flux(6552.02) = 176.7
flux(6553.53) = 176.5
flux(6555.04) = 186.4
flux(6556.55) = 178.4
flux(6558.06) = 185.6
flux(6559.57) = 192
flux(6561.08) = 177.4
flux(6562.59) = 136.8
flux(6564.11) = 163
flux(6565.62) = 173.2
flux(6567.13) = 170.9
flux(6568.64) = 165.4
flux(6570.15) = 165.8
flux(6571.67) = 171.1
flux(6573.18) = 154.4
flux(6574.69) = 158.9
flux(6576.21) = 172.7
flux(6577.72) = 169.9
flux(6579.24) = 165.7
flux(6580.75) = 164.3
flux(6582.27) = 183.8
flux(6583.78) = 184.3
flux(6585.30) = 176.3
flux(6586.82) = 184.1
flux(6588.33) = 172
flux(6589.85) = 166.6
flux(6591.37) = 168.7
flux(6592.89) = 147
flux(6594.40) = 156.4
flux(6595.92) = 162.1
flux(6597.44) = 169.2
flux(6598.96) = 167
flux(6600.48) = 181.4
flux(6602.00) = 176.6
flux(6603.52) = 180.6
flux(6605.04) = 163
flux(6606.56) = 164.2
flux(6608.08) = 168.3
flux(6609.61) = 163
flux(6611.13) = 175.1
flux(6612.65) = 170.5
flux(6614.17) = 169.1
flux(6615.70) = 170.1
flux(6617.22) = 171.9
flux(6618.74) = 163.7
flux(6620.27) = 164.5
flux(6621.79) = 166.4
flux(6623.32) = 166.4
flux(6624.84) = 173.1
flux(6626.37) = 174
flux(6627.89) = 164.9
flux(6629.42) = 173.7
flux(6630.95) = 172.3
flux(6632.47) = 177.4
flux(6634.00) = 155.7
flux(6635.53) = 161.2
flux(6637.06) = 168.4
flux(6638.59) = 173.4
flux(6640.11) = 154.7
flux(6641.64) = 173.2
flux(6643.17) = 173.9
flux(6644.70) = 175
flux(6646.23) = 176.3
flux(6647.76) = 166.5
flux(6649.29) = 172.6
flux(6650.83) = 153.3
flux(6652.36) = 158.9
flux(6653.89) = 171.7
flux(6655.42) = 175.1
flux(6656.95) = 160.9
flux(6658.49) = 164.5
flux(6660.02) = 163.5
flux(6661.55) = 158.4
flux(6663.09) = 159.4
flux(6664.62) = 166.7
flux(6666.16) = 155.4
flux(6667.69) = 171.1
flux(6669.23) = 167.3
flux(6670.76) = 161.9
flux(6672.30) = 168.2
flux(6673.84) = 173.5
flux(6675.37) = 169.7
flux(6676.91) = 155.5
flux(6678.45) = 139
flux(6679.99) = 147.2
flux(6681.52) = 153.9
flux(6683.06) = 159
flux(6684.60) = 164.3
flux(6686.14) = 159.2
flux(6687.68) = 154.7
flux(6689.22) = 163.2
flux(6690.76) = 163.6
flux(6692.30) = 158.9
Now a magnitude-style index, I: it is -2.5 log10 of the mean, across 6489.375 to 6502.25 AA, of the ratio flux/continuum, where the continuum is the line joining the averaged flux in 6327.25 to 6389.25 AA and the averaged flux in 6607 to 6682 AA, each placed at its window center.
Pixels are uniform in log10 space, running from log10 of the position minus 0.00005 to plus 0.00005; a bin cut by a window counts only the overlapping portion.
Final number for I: 0.07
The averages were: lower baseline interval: 152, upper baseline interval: 166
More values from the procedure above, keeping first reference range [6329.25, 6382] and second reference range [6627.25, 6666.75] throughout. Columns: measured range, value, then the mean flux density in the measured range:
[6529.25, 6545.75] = -0.122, 181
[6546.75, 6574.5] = -0.059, 172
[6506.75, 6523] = -0.099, 176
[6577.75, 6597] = -0.037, 169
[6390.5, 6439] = 0.011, 154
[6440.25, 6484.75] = -0.050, 165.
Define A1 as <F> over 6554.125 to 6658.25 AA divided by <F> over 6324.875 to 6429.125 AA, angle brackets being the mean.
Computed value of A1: 1.1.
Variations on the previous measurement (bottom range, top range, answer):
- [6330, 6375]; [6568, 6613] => 1.10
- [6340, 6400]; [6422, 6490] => 1.09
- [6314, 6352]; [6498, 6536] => 1.12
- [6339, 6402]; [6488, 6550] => 1.14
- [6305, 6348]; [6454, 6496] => 1.08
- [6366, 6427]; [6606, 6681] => 1.10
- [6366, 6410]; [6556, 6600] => 1.13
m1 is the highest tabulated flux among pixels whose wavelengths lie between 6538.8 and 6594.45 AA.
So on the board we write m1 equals 192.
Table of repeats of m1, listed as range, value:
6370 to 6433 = 171.7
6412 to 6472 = 181.6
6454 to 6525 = 186.2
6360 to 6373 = 158.6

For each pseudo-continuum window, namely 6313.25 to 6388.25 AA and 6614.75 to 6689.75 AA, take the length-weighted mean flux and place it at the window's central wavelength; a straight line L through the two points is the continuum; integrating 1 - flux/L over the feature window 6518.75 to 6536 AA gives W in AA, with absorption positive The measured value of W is -2.1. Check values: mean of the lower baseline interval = 152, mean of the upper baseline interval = 165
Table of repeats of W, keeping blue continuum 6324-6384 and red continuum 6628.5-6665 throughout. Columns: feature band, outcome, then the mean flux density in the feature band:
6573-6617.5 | -1.3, 169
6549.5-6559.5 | -1.1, 181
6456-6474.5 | -0.7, 165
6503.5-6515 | -1.0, 175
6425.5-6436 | -0.3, 161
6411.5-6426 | -0.2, 158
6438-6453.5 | 0.1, 156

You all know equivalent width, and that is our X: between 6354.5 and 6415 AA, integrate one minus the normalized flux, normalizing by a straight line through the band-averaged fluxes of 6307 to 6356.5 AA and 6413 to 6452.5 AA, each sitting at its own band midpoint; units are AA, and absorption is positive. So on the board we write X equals 2.6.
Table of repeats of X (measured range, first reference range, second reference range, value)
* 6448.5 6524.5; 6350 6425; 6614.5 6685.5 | -4.5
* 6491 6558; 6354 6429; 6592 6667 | -5.0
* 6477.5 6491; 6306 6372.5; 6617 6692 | -1.2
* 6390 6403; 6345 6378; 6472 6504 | 0.9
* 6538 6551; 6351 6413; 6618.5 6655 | -1.2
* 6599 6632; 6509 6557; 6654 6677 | 0.0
